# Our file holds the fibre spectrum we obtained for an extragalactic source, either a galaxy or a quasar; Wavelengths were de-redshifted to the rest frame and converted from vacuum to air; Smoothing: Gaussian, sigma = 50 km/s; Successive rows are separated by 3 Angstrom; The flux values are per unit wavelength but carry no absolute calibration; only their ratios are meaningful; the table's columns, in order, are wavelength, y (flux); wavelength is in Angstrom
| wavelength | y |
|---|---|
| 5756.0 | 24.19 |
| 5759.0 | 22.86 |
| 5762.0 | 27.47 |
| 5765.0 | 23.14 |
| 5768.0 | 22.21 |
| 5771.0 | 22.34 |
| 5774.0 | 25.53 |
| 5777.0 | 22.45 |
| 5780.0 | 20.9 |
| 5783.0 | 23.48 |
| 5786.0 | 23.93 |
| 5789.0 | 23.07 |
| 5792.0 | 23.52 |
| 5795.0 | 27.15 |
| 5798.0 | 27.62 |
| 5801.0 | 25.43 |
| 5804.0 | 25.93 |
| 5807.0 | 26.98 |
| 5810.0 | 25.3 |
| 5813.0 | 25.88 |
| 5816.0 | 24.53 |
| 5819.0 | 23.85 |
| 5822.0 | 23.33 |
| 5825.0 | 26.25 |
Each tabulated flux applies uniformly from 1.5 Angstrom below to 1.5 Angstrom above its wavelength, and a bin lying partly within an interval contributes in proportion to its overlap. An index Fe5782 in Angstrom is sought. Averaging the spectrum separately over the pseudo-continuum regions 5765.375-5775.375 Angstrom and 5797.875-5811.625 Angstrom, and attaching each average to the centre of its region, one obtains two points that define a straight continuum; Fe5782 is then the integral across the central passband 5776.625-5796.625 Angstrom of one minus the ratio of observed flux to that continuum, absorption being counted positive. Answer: 0.9 Angstrom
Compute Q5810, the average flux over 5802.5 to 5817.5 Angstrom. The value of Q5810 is 25.7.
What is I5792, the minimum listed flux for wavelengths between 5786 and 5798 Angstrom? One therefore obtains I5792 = 23.07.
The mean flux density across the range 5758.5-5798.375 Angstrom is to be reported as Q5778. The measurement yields 23.9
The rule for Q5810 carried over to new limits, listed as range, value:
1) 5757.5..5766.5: 24.5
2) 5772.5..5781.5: 23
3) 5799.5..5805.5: 25.7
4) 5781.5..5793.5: 23.5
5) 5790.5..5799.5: 26.1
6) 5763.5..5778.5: 23.1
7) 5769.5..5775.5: 23.9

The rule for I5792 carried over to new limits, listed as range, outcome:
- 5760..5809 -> 20.9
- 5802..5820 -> 23.85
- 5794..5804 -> 25.43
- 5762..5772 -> 22.21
